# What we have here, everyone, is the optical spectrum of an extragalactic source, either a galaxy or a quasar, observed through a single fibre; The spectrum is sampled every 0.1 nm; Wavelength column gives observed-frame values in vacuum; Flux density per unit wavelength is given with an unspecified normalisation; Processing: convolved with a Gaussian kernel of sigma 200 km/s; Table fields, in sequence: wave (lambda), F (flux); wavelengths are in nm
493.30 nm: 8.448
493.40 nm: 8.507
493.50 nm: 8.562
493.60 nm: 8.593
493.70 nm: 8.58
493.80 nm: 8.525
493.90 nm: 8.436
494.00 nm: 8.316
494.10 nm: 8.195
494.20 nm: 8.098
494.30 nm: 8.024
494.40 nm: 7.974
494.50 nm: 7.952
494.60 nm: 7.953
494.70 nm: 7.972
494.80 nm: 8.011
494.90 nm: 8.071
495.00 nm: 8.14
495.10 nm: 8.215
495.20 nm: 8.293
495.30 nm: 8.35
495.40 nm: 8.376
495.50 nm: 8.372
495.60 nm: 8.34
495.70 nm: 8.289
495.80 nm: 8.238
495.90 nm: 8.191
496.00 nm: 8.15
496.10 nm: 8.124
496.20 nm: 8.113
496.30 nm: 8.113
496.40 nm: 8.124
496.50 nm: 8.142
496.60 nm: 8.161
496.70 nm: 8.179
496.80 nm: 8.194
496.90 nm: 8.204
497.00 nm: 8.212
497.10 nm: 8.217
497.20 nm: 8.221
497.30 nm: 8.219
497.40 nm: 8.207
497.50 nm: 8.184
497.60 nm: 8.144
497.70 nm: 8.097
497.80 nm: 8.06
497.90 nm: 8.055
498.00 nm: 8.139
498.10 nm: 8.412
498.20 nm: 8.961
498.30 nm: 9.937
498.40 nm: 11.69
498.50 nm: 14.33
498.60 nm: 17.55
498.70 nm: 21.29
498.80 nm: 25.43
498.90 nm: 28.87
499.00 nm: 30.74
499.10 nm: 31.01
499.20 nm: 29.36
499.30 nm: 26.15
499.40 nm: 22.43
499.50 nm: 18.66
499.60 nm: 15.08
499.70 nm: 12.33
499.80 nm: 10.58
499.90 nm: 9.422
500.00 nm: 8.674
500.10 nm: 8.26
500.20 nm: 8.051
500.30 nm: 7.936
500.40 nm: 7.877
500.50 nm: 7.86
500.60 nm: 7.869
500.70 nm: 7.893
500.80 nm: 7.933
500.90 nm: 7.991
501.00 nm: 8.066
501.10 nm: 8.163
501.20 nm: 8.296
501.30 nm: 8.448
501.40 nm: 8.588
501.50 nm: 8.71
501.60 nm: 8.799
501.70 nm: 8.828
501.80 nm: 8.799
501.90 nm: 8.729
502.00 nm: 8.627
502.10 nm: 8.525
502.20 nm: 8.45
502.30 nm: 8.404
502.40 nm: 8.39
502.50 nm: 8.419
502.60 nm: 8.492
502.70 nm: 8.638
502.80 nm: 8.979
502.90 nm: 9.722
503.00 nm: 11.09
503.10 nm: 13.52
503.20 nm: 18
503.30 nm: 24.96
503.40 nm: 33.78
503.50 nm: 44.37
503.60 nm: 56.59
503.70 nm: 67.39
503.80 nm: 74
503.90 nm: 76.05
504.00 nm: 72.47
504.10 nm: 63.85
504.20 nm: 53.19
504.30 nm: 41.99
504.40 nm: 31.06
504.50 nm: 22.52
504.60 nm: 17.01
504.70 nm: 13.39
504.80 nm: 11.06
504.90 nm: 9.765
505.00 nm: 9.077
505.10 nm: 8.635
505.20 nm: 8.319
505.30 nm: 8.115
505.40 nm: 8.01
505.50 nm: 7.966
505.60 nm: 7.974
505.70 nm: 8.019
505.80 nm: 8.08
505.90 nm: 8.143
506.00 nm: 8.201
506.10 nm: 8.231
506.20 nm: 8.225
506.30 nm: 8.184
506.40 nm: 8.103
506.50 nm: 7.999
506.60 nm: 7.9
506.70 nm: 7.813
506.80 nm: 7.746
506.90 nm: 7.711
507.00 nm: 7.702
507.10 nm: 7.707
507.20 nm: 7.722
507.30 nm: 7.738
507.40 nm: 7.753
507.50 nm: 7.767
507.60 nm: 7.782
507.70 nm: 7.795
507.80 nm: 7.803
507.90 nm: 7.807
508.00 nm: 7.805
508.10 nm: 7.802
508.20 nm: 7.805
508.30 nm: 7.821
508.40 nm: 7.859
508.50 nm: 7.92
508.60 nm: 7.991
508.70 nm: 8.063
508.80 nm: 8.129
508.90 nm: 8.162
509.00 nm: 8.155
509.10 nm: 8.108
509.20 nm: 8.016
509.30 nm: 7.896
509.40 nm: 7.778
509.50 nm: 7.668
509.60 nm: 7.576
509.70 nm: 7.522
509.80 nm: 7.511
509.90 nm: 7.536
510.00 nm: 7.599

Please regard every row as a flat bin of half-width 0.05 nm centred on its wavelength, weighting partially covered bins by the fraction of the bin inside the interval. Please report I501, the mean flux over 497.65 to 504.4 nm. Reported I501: 19.3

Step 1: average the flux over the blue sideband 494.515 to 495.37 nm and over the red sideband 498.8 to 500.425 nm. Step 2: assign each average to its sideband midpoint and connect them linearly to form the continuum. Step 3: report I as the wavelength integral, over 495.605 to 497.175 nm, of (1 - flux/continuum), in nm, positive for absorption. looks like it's 0.40 nm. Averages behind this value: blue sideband 8.12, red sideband 17.6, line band 8.18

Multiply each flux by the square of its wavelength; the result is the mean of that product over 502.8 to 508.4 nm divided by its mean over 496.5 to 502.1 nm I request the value 1.62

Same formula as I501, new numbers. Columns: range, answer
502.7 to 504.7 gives 37.6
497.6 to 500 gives 16.4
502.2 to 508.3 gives 17.8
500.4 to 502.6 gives 8.36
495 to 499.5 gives 12.1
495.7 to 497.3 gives 8.18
